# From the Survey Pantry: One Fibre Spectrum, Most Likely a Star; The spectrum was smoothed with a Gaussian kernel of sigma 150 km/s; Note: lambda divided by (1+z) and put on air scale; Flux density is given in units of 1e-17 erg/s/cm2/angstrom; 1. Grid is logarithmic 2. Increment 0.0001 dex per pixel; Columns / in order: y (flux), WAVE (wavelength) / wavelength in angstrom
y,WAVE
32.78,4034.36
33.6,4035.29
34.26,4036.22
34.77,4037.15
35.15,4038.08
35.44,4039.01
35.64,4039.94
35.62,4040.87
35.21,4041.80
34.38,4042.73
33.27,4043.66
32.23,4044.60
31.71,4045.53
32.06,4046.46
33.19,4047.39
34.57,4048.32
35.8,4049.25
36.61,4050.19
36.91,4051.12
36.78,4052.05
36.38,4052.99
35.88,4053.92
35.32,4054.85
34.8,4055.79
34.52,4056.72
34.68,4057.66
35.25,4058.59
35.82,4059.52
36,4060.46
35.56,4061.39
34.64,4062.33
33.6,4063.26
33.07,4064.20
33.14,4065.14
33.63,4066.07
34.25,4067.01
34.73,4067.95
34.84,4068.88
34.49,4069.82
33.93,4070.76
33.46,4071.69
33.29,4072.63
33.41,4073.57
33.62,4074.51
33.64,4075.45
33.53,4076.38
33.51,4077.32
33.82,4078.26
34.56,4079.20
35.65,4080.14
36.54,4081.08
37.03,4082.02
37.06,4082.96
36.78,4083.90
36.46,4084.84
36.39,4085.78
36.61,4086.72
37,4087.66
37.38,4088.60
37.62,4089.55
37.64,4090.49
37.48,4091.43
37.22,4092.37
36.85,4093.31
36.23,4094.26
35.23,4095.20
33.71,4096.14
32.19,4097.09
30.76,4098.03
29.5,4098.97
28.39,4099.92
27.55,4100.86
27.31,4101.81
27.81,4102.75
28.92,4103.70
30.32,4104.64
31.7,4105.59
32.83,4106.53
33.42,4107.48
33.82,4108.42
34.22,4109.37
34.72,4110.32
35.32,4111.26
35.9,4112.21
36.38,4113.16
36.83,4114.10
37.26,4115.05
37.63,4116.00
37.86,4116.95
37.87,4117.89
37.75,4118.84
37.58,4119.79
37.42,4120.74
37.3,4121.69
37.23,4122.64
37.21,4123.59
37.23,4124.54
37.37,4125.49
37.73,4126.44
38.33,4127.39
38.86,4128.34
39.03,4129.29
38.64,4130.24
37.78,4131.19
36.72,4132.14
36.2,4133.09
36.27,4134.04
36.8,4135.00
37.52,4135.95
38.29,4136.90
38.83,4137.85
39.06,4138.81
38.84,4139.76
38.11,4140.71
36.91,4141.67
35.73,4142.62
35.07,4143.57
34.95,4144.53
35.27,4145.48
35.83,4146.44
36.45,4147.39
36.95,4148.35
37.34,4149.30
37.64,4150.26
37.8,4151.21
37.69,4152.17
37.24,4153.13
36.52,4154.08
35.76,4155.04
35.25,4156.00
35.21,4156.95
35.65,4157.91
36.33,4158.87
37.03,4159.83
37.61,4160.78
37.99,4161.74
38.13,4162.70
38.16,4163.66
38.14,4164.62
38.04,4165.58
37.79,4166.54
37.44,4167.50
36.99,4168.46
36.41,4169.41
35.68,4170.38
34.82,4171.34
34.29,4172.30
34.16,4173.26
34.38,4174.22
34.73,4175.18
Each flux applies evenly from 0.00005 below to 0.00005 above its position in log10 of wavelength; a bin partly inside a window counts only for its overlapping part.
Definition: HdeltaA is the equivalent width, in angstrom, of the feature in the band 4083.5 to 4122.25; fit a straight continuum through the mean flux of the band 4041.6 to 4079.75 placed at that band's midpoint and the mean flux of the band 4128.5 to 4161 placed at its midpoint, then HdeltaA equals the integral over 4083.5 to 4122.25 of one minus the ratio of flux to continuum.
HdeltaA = 1.1 angstrom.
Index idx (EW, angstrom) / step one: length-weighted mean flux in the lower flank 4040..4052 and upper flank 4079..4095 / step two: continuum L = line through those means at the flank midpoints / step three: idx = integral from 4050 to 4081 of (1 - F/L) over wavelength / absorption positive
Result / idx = 0.75 angstrom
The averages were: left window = 34.4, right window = 36.7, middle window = 34.7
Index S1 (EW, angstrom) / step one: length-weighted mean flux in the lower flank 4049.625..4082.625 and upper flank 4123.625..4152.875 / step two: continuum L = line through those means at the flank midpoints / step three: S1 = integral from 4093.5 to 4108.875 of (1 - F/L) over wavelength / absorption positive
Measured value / 2.0 angstrom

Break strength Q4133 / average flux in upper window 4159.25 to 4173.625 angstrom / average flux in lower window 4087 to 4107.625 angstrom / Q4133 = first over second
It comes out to 1.1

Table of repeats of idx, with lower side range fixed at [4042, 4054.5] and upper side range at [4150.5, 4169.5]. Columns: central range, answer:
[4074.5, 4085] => 0.03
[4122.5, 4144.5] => -0.60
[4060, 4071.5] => 0.23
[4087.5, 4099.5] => 0.13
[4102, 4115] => 0.98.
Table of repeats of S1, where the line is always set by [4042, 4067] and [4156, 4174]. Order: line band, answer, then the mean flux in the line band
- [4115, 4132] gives -0.91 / 37.8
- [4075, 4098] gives -0.37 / 35.7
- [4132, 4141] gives -0.40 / 37.7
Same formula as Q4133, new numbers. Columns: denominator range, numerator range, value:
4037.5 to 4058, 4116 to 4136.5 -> 1.08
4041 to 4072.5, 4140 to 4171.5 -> 1.06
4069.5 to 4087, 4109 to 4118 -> 1.04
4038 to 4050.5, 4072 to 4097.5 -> 1.04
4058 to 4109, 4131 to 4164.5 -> 1.08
